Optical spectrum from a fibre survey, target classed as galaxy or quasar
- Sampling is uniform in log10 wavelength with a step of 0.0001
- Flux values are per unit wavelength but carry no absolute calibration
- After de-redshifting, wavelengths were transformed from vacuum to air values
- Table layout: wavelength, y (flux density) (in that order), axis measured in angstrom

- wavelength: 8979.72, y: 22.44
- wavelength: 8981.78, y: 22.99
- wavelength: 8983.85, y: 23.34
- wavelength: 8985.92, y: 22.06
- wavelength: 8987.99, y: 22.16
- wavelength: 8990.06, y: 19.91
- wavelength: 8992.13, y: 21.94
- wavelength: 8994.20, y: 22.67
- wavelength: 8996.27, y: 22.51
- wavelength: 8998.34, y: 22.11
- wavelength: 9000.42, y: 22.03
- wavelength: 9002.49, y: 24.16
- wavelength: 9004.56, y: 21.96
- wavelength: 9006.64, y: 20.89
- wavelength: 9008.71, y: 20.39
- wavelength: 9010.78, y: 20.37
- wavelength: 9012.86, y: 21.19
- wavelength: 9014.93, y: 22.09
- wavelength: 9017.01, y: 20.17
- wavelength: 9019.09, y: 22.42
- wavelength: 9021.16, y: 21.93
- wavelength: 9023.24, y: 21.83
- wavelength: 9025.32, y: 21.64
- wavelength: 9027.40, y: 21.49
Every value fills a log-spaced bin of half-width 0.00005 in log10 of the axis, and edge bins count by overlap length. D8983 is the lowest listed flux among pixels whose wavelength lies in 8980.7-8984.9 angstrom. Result 22.99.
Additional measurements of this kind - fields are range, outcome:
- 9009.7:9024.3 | 20.17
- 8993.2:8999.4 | 22.11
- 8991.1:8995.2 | 21.94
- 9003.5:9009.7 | 20.39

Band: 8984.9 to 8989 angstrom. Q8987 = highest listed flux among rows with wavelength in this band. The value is 22.16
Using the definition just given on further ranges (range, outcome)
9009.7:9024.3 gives 22.42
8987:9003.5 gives 24.16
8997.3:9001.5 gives 22.11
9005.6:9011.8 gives 20.89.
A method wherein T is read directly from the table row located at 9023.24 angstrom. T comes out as 21.83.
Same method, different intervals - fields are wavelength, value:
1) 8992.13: 21.94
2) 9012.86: 21.19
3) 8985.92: 22.06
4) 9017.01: 20.17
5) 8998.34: 22.11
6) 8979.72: 22.44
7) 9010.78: 20.37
